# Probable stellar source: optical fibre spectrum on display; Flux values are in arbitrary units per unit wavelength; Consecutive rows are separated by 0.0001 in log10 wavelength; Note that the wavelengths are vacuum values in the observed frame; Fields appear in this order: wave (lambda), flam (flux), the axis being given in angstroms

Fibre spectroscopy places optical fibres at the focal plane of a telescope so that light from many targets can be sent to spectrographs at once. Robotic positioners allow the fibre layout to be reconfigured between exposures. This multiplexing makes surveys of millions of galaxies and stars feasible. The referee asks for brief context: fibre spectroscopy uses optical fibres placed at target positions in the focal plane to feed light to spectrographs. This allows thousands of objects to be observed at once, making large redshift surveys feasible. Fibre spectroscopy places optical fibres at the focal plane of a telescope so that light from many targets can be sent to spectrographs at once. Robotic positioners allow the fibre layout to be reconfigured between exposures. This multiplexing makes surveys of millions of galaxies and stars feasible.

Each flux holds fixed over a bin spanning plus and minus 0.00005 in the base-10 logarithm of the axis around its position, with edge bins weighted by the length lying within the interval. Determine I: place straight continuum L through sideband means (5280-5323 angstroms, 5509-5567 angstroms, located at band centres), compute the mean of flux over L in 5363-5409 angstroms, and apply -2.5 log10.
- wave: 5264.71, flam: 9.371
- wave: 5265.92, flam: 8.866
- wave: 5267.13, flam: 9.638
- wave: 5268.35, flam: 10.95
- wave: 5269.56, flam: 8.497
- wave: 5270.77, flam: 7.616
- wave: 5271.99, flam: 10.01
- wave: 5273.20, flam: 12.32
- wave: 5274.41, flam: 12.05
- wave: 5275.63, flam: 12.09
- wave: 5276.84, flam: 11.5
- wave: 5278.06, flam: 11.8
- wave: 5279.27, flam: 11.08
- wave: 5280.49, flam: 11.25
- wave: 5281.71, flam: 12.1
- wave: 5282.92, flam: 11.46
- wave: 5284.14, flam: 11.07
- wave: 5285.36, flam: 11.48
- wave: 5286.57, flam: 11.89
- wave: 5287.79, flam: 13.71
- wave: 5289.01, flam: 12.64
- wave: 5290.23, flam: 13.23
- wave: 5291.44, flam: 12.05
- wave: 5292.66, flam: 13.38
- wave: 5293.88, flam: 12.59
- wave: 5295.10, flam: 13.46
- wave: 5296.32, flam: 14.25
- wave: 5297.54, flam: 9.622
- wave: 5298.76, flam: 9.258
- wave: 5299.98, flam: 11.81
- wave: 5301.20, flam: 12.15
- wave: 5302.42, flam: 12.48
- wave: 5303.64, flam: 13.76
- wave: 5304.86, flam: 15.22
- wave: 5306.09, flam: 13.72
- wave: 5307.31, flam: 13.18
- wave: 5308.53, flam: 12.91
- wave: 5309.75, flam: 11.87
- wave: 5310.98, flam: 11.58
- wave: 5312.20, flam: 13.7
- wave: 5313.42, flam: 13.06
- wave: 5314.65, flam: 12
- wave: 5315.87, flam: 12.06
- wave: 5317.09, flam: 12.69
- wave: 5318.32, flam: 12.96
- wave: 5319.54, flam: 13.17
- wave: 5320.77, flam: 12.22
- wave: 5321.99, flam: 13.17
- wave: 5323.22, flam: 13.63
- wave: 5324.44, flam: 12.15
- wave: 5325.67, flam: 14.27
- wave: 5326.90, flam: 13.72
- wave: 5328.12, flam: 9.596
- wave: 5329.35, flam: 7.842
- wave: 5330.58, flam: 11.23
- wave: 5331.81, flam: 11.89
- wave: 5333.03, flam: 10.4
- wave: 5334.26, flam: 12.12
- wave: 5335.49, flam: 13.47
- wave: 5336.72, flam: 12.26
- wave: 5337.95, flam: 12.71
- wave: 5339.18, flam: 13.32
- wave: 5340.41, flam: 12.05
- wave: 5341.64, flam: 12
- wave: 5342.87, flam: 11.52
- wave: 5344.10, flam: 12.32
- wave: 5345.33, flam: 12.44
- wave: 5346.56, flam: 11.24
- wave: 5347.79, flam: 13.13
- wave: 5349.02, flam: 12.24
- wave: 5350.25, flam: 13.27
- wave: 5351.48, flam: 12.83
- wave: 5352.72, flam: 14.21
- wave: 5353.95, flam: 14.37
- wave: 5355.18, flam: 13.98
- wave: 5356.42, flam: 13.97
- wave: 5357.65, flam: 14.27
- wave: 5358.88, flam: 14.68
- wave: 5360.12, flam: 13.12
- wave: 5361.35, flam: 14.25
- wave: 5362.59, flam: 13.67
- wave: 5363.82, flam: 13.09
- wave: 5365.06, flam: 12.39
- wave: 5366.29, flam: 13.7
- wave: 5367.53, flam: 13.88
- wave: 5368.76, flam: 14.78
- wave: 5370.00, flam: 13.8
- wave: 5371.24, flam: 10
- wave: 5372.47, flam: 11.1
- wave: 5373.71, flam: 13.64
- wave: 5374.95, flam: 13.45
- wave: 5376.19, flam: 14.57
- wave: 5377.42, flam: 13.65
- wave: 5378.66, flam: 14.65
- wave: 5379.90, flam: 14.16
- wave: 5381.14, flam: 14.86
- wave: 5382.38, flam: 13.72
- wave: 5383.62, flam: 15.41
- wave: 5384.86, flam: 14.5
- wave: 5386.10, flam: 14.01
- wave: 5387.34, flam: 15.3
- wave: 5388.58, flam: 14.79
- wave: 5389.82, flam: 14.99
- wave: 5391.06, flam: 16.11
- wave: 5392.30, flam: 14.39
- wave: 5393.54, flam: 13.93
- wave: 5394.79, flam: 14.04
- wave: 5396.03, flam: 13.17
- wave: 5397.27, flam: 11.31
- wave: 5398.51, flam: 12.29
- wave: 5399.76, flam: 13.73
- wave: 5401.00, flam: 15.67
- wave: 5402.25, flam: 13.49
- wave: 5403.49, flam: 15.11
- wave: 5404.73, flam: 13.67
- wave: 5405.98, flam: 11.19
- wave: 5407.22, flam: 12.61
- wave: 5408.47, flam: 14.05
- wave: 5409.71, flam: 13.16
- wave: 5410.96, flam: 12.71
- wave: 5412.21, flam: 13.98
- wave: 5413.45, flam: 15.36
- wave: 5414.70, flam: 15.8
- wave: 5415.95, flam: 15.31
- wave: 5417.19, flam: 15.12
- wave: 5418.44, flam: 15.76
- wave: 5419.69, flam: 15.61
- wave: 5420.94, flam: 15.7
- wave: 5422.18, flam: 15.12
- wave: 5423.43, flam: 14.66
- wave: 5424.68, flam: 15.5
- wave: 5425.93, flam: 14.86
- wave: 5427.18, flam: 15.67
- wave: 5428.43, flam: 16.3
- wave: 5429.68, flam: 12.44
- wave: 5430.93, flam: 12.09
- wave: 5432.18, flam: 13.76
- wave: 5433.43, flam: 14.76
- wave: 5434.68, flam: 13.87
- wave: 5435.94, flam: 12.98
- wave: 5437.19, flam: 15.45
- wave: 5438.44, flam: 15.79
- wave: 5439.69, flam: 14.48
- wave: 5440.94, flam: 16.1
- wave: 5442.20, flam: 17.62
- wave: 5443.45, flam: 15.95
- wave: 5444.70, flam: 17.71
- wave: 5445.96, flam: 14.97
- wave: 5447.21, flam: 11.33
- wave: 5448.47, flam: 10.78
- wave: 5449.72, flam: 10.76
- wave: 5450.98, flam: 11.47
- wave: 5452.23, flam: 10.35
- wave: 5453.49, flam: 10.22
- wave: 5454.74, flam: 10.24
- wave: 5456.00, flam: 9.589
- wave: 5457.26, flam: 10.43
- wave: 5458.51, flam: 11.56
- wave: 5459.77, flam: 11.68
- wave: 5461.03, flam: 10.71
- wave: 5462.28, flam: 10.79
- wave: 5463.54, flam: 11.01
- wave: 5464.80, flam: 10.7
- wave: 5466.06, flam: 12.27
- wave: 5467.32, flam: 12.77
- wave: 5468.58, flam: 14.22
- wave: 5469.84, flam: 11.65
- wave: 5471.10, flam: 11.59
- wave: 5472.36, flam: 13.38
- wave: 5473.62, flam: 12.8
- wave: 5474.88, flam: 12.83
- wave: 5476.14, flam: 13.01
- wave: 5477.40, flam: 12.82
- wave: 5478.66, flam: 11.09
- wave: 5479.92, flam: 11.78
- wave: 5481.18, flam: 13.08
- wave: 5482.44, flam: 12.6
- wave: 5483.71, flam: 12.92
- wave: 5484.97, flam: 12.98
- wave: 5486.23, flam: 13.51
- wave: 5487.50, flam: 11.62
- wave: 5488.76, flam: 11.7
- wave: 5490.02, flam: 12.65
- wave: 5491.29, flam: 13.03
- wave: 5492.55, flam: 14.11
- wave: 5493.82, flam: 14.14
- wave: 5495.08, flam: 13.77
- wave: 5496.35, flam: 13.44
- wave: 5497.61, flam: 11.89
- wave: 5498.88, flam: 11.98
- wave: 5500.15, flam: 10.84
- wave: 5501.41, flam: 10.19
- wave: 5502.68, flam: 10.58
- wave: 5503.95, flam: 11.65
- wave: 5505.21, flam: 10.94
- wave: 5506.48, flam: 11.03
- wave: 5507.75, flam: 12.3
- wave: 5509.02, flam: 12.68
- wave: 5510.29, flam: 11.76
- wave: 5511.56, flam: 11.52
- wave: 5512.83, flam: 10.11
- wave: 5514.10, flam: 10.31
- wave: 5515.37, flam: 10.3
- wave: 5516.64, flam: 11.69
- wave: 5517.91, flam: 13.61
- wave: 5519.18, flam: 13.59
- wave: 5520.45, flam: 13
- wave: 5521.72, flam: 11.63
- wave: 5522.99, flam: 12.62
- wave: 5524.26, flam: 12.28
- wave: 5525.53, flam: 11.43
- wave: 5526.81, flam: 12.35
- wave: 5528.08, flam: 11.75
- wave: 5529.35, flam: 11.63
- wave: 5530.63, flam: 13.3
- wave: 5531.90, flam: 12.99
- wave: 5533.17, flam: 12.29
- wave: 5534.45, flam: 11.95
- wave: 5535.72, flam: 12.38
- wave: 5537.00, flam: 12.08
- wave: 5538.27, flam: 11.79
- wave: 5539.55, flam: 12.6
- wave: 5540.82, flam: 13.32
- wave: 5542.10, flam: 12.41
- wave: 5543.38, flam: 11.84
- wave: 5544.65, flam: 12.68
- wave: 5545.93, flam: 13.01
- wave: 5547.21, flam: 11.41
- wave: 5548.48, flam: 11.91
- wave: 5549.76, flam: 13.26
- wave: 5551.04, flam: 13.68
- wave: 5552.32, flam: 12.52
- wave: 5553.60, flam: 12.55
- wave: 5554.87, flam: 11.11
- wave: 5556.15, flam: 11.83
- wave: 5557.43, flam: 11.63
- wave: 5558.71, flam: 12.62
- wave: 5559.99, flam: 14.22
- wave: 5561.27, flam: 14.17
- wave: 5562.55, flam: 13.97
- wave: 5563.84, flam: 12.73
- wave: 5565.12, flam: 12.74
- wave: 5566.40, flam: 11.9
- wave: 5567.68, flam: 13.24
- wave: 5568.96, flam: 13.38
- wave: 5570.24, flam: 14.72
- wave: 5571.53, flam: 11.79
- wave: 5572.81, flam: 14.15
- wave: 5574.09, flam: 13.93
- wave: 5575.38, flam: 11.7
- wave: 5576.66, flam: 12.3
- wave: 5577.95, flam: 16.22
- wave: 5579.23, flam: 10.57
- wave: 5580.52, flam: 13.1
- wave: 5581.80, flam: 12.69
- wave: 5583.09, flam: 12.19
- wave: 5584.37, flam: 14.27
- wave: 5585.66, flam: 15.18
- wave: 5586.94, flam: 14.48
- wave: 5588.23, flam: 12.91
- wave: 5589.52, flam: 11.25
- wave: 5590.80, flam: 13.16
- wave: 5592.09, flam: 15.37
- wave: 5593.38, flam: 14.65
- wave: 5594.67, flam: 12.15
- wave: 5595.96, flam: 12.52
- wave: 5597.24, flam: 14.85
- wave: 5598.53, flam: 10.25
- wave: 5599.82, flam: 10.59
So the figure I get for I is -0.11 mag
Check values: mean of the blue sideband 12.5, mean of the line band 13.8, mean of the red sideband 12.3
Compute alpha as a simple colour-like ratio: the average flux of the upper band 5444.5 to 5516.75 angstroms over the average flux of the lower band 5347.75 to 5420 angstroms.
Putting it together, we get 0.9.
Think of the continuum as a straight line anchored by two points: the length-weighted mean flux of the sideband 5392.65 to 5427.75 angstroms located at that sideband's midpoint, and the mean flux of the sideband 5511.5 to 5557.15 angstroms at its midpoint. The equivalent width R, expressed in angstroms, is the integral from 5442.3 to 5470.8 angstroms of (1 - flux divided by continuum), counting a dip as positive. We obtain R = 3.2 angstroms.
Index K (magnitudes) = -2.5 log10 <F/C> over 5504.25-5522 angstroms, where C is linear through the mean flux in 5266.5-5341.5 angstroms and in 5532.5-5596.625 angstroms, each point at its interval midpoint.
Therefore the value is 0.09 mag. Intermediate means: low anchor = 12.1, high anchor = 12.9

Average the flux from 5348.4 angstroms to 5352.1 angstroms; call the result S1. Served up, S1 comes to 12.8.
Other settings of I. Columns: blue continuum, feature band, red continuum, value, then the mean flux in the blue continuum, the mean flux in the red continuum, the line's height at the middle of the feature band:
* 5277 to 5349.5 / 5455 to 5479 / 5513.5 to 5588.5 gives 0.06 mag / 12.3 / 12.7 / 12.5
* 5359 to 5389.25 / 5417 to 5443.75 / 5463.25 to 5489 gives -0.15 mag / 13.8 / 12.4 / 13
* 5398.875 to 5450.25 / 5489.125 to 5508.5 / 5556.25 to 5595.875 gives 0.14 mag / 14.4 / 13.2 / 13.8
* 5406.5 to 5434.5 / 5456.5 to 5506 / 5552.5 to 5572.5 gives 0.14 mag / 14.5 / 12.9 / 13.8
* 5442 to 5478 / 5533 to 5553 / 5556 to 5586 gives 0.04 mag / 12.2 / 13.1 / 12.9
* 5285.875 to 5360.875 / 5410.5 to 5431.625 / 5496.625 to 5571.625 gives -0.19 mag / 12.6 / 12.2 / 12.4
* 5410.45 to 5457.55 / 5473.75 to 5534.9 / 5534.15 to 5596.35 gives 0.10 mag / 14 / 12.9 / 13.4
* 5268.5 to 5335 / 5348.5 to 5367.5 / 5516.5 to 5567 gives -0.12 mag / 12.1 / 12.5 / 12.2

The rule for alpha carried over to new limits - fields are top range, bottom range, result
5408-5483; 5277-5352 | 1.08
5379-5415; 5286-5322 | 1.11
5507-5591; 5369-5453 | 0.89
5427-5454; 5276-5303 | 1.15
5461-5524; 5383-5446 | 0.84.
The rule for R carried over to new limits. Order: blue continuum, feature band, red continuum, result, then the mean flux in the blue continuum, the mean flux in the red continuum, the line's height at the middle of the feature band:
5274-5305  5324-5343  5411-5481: 0.9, 12.2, 13.3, 12.5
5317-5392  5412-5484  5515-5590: -2.0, 13.2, 12.7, 13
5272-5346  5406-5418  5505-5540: -1.9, 12.3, 12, 12.1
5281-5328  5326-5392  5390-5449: 1.3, 12.6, 14.4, 13.4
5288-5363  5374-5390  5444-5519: -2.6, 12.7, 12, 12.4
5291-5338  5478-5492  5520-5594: 0.2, 12.4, 12.8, 12.7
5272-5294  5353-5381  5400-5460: -1.2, 12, 13.8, 13.1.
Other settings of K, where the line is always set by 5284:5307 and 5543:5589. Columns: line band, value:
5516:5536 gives 0.04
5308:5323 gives 0.00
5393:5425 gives -0.11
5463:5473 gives 0.05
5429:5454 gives -0.07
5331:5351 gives 0.03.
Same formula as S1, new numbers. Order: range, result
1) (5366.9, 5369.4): 14.3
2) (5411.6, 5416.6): 15.1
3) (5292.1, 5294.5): 13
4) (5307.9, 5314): 12.6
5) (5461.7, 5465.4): 10.8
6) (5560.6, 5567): 13.1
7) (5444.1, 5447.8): 14.7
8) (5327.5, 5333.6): 10.2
